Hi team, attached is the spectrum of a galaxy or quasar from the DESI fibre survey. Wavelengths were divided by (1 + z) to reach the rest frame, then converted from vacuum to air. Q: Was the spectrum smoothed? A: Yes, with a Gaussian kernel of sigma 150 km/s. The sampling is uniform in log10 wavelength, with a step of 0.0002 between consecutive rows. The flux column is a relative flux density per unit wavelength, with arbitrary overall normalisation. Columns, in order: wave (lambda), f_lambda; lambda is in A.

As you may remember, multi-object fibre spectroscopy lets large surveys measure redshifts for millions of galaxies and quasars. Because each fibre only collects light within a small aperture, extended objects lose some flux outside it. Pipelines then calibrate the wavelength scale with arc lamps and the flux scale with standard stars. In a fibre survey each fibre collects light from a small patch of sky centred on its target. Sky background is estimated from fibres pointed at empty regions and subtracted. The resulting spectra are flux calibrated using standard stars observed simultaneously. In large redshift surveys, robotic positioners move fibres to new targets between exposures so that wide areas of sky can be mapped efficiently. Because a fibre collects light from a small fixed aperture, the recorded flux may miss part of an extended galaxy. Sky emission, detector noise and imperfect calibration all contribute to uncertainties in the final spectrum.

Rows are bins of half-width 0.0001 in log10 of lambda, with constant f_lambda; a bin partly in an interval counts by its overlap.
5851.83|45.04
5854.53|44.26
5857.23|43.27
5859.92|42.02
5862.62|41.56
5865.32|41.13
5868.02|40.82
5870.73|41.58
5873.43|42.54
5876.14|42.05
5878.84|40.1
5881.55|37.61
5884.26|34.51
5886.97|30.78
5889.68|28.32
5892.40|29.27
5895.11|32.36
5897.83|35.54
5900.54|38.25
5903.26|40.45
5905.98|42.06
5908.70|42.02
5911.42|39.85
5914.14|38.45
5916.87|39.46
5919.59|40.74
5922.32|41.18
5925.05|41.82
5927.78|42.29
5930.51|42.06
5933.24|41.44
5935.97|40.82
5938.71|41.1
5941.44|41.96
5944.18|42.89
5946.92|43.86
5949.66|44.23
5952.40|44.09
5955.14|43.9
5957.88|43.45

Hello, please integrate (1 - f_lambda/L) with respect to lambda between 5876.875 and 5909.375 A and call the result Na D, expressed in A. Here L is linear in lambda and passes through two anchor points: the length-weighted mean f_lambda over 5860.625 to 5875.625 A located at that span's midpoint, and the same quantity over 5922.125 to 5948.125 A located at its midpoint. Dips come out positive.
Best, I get 4.50 A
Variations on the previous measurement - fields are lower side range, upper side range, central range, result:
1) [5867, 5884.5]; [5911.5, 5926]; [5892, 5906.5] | 1.4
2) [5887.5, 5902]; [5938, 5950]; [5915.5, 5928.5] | -0.9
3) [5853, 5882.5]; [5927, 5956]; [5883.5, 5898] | 3.6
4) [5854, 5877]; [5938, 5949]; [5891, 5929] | 3.2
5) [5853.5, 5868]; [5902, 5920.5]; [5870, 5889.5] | 1.8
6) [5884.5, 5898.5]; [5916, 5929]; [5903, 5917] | -1.3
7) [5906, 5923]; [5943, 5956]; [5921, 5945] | 0.3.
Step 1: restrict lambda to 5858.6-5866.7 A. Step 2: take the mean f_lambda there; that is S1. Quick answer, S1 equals 41.6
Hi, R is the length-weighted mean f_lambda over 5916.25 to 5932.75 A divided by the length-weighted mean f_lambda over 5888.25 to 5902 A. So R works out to 1.26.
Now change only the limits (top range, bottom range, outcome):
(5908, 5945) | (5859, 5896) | 1.10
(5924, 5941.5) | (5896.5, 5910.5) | 1.05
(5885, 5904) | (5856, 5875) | 0.80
